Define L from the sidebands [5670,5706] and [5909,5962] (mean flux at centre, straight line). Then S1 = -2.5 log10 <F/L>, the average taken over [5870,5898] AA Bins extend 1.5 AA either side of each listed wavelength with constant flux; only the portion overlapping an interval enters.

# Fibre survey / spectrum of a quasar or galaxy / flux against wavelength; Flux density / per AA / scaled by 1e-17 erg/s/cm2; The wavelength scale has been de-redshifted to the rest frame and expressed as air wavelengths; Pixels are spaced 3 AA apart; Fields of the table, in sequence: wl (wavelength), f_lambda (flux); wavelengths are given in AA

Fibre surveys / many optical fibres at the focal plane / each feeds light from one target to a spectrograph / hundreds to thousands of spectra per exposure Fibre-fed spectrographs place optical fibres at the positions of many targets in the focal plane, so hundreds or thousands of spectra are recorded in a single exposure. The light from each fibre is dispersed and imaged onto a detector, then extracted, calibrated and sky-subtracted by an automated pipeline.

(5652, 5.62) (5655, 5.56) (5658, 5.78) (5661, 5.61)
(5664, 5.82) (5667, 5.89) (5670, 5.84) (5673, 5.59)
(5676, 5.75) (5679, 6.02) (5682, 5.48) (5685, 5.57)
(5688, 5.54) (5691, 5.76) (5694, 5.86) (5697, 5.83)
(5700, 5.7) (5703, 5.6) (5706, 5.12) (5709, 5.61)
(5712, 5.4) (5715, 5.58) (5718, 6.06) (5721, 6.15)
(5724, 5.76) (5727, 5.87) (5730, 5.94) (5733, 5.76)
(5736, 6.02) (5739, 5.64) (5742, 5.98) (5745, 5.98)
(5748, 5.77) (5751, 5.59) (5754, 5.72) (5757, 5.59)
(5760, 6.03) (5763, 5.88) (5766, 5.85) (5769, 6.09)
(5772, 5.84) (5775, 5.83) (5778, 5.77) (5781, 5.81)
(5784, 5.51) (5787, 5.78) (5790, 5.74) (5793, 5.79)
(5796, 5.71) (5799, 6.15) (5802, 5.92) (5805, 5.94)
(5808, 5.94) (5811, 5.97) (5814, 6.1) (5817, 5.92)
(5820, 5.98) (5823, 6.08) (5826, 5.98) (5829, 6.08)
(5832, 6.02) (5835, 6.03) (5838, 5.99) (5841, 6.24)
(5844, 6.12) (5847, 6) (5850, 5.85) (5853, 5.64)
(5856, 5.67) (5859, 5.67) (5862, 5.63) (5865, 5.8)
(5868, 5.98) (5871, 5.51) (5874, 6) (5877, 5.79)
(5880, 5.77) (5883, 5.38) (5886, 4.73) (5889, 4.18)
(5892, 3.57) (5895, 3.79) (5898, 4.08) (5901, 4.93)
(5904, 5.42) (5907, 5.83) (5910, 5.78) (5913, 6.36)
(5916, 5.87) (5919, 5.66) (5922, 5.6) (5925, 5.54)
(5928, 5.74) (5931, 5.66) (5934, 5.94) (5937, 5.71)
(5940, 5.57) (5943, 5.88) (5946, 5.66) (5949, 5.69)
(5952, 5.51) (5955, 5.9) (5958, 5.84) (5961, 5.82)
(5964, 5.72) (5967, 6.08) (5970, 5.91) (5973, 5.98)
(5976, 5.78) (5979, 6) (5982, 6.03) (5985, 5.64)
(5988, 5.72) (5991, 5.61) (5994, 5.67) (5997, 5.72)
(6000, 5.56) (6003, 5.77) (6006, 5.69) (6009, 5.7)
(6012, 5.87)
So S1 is 0.17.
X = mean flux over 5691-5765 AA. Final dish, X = 5.77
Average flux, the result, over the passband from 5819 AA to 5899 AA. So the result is 5.55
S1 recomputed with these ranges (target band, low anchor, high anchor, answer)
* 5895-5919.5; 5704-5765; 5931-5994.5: 0.08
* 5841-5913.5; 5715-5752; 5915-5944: 0.07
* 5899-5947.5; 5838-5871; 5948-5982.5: 0.03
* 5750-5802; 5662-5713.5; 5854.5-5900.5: -0.07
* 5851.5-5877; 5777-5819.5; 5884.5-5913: -0.12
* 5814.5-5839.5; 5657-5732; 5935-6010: -0.05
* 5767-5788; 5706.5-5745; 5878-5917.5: -0.04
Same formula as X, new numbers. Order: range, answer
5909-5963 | 5.76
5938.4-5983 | 5.82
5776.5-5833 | 5.9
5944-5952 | 5.66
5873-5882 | 5.82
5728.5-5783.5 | 5.83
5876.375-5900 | 4.63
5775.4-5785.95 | 5.71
